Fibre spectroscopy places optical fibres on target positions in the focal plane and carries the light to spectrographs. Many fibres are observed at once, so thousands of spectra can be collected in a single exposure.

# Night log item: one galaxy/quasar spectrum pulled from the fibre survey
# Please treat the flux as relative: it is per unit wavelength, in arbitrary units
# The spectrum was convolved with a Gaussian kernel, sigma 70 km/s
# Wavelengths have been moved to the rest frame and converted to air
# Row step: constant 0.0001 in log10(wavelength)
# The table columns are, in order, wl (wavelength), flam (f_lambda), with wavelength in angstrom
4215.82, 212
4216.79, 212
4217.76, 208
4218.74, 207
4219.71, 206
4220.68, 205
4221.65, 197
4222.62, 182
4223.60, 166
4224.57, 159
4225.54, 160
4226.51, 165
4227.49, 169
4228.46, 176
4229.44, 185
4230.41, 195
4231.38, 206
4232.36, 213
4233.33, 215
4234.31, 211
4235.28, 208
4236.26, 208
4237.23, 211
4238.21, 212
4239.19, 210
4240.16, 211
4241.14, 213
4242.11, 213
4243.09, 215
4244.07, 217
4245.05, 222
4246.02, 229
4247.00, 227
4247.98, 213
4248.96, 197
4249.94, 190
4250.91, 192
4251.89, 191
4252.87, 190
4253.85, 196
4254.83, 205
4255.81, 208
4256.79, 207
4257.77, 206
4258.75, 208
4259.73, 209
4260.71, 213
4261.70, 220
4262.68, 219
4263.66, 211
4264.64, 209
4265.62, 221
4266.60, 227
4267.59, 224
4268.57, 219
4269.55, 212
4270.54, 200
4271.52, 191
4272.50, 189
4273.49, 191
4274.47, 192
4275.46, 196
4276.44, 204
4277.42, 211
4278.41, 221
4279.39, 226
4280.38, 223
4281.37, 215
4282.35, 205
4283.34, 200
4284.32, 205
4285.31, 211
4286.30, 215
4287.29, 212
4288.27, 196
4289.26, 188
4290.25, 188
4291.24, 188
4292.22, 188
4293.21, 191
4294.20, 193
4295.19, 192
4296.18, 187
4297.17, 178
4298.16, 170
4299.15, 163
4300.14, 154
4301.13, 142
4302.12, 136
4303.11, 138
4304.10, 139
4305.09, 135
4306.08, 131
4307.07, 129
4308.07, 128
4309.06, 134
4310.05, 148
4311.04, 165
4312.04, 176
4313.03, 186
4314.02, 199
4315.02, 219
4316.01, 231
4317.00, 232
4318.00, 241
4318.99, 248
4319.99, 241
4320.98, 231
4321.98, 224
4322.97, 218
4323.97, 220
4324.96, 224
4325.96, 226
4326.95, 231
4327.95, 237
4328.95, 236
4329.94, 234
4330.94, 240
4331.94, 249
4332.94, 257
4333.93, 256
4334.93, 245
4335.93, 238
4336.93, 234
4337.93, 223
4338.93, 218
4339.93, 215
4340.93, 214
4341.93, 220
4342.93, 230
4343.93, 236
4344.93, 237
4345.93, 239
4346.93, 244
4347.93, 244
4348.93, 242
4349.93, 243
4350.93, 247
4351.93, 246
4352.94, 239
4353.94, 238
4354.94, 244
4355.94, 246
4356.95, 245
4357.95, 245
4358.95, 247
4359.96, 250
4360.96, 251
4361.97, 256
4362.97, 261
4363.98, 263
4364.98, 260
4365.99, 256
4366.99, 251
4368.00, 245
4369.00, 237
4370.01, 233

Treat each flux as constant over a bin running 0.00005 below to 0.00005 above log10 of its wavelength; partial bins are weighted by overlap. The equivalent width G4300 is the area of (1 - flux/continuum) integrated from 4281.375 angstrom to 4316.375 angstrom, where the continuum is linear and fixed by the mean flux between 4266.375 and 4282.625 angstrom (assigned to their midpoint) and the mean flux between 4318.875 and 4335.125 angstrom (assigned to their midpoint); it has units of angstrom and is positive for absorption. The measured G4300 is 7.0 angstrom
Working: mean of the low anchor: 208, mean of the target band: 176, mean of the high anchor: 236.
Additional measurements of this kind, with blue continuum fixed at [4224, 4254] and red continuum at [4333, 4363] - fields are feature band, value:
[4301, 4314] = 4.5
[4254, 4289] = 0.5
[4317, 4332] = -0.1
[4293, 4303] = 2.4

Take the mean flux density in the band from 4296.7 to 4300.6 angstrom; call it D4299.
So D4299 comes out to 166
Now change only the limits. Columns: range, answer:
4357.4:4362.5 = 250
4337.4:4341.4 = 217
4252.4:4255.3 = 197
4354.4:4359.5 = 245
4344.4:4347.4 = 240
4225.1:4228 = 165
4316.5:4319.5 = 240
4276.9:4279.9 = 219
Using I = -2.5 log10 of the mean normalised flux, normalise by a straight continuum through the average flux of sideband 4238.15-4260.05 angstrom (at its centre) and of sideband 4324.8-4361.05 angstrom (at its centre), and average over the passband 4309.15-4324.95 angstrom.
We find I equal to 0.10 mag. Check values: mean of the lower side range 208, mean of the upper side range 238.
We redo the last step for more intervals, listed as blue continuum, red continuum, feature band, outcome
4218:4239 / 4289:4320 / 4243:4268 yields -0.124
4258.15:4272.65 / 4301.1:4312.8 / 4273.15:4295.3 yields -0.126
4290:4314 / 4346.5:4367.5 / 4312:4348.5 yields -0.123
